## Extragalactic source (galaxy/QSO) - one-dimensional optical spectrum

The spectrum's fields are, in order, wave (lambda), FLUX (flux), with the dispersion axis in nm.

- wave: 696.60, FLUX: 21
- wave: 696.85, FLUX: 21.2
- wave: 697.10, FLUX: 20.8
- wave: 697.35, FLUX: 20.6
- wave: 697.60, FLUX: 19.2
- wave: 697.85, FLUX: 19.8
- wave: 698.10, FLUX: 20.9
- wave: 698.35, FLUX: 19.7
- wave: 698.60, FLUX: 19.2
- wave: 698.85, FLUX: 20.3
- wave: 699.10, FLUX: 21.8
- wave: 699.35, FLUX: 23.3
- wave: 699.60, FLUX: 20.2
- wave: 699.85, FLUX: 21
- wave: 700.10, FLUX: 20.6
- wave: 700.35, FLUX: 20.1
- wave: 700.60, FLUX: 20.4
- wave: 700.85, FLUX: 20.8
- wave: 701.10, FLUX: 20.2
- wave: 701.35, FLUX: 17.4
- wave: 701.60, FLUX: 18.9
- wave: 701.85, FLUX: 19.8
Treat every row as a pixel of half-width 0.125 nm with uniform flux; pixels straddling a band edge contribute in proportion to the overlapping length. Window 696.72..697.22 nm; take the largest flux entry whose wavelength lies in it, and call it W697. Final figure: 21.2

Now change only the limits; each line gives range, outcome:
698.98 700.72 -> 23.3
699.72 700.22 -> 21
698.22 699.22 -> 21.8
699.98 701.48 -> 20.8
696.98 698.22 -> 20.9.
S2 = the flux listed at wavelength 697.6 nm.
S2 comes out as 19.2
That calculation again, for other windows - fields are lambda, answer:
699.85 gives 21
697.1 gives 20.8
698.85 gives 20.3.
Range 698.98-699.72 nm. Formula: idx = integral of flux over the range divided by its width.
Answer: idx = 21.8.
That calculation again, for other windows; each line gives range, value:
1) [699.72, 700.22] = 20.8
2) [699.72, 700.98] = 20.6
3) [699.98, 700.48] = 20.3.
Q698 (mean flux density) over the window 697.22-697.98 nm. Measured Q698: 19.9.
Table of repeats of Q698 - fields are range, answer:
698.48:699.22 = 20.4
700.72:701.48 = 19.5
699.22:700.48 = 21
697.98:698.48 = 20.3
